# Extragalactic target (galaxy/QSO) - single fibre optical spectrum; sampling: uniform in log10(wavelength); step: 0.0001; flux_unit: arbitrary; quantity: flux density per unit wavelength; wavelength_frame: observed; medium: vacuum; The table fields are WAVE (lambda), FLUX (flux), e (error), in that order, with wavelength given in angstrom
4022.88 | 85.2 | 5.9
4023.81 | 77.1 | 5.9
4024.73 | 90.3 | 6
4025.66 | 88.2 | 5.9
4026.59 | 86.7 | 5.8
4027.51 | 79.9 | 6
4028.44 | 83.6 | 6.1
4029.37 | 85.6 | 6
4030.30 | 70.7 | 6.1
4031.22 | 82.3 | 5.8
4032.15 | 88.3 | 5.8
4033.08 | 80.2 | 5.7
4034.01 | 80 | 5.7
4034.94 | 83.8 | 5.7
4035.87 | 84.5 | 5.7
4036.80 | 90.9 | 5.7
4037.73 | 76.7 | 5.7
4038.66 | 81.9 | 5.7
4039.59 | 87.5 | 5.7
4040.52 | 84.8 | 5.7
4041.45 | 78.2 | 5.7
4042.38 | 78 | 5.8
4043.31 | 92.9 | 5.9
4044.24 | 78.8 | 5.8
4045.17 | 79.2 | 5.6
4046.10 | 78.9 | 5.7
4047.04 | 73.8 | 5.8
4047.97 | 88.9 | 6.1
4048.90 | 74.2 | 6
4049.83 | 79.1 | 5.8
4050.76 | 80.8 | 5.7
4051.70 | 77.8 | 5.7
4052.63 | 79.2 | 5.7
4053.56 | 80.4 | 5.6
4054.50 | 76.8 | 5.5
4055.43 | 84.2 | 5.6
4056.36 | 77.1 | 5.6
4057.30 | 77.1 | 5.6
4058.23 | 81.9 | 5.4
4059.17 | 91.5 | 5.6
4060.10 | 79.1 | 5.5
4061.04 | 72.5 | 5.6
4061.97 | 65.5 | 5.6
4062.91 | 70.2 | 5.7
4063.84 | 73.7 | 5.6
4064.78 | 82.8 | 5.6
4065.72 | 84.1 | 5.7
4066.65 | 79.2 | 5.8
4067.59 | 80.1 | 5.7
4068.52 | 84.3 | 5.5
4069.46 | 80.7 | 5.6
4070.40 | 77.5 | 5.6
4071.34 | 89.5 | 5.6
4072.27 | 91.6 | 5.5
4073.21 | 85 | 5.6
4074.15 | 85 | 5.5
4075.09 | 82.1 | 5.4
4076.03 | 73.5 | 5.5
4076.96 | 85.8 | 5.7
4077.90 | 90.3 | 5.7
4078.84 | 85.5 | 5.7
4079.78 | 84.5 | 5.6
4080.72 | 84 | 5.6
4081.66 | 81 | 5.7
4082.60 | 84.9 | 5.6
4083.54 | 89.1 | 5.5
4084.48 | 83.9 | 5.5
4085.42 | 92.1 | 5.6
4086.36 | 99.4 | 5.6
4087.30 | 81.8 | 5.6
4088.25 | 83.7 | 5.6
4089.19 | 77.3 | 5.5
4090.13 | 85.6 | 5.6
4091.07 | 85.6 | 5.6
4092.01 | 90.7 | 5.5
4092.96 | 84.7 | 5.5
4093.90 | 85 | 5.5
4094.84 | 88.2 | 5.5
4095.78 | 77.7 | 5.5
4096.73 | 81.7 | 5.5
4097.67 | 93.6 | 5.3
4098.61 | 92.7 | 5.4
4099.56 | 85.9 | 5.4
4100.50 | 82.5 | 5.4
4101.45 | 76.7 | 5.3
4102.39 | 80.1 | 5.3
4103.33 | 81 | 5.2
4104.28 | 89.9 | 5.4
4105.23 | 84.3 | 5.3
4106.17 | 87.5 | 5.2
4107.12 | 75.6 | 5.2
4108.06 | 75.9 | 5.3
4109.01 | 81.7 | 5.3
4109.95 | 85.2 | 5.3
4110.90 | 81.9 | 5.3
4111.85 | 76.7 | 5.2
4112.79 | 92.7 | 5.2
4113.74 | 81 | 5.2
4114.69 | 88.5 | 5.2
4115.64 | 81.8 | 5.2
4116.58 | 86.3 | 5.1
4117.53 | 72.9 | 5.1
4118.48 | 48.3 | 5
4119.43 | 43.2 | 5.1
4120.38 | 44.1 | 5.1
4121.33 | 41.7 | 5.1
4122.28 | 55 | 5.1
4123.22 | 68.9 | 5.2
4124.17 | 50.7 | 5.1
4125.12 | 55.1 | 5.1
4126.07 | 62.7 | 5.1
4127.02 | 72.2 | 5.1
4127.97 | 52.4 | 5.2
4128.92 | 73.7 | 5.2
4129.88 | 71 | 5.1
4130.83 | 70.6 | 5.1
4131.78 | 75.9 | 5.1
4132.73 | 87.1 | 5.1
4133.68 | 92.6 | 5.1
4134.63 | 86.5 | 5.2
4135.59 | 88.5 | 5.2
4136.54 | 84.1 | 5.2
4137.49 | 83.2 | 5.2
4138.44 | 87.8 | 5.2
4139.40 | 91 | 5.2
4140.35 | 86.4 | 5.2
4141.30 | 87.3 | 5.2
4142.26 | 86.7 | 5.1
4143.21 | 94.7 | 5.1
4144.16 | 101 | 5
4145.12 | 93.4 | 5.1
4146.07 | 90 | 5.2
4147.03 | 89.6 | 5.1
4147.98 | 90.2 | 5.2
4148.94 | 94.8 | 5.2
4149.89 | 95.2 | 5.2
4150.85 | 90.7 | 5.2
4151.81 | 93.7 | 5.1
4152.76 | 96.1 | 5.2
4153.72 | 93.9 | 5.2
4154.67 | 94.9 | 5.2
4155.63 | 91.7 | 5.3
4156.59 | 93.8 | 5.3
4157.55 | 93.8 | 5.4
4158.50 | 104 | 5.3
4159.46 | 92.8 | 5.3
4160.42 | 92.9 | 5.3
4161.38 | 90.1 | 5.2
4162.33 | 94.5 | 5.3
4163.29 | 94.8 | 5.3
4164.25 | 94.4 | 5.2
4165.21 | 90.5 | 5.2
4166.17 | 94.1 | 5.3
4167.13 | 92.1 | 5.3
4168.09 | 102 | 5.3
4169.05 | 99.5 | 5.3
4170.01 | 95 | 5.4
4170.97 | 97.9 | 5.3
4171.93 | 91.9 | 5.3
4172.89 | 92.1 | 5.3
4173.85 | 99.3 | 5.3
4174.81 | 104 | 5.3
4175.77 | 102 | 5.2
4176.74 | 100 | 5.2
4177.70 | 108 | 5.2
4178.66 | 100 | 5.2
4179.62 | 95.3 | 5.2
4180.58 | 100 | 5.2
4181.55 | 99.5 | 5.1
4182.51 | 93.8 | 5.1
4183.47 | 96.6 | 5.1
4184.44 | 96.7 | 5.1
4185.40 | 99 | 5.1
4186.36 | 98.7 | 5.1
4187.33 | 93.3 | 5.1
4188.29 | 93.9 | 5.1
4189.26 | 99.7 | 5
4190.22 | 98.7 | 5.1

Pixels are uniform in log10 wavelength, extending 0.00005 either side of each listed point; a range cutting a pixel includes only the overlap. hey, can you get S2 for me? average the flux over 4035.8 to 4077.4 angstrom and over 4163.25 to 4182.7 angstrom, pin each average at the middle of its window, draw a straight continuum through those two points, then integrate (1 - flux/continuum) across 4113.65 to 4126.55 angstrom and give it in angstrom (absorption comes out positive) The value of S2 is 3.95 angstrom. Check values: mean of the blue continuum 80.8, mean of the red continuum 97.5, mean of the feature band 62.3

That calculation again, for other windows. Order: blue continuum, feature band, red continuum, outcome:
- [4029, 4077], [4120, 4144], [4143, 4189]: 4.5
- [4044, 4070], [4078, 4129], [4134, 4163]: 4.3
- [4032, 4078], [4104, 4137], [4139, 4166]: 5.9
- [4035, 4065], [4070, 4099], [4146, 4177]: -0.3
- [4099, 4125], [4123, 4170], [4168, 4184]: 0.2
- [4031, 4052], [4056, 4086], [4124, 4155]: 0.1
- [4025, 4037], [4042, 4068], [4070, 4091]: 1.6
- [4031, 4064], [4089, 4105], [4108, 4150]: -1.2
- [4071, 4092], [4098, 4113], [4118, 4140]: -1.1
